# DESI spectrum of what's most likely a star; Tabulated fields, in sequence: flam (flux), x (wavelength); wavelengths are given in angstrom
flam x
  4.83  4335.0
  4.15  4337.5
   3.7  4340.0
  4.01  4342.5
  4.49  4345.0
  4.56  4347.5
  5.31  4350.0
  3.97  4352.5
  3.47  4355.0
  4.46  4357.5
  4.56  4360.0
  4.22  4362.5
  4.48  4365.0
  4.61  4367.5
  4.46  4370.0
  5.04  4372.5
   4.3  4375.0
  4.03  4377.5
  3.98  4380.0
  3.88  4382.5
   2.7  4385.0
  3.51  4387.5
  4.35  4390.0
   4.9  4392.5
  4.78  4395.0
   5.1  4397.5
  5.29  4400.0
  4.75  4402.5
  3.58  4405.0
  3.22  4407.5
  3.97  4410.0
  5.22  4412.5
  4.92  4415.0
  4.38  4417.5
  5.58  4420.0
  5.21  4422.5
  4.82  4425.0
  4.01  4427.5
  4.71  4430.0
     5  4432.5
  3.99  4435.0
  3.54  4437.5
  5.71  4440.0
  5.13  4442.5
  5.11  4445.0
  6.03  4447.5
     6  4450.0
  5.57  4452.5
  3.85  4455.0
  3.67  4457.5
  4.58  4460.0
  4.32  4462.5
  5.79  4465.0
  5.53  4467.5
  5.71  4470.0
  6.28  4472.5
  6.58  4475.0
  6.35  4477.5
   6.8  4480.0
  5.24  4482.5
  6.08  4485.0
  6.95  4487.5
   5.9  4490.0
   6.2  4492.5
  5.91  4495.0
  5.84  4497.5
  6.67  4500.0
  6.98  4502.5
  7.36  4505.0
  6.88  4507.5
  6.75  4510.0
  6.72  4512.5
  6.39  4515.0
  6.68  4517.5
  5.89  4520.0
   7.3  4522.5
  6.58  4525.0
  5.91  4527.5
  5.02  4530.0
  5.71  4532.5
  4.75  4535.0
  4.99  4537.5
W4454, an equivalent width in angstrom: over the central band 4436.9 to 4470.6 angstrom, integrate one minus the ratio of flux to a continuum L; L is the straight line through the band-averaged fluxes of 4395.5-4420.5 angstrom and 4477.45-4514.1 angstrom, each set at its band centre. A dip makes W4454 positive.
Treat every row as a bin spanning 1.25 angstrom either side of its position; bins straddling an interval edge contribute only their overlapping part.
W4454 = 3.0 angstrom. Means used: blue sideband 4.58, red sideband 6.44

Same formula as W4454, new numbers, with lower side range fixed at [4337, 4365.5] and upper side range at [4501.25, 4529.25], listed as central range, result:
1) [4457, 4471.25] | 2.2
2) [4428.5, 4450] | 2.3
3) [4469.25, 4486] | -0.2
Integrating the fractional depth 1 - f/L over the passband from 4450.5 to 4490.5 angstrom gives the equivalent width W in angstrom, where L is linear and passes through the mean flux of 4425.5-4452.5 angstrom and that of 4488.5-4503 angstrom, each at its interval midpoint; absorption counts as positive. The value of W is 0.7 angstrom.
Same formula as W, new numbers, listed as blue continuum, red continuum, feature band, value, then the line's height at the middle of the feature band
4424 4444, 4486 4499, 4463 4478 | -0.93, 5.59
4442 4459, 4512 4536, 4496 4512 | -2.55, 5.8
